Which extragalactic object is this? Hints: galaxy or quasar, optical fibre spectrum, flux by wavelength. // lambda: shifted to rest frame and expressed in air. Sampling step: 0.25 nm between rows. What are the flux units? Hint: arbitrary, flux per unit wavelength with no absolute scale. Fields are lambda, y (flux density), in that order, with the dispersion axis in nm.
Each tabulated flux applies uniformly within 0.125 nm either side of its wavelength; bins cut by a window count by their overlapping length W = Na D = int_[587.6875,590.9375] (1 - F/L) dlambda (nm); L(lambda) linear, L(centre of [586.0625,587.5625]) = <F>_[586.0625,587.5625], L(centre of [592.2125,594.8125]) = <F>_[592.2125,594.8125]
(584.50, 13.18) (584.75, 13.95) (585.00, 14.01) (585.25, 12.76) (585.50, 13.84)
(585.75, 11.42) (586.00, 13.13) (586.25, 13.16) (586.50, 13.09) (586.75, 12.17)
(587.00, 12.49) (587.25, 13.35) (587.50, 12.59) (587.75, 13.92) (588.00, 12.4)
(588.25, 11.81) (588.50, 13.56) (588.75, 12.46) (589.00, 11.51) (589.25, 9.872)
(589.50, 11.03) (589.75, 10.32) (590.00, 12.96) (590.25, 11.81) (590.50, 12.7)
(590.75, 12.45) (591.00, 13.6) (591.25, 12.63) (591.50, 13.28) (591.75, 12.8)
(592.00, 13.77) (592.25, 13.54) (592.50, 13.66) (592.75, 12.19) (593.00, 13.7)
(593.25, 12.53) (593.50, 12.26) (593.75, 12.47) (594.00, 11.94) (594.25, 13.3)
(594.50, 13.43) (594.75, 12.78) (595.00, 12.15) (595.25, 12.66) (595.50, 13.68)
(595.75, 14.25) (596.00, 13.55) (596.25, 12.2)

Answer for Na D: 0.200 nm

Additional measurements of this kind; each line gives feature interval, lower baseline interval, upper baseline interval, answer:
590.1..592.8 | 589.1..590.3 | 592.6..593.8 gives -0.24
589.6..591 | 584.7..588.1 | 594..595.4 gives 0.08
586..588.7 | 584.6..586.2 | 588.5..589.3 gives -0.10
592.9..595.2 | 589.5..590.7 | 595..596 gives 0.04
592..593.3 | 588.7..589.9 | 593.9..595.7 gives -0.11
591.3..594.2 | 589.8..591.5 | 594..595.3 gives -0.05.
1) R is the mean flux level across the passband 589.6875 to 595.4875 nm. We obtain 12.8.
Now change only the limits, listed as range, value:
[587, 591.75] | 12.4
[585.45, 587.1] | 12.7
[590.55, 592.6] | 13.2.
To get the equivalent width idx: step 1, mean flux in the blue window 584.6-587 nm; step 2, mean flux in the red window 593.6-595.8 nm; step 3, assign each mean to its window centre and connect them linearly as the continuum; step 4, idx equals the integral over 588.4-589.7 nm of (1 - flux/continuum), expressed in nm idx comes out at 0.14 nm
